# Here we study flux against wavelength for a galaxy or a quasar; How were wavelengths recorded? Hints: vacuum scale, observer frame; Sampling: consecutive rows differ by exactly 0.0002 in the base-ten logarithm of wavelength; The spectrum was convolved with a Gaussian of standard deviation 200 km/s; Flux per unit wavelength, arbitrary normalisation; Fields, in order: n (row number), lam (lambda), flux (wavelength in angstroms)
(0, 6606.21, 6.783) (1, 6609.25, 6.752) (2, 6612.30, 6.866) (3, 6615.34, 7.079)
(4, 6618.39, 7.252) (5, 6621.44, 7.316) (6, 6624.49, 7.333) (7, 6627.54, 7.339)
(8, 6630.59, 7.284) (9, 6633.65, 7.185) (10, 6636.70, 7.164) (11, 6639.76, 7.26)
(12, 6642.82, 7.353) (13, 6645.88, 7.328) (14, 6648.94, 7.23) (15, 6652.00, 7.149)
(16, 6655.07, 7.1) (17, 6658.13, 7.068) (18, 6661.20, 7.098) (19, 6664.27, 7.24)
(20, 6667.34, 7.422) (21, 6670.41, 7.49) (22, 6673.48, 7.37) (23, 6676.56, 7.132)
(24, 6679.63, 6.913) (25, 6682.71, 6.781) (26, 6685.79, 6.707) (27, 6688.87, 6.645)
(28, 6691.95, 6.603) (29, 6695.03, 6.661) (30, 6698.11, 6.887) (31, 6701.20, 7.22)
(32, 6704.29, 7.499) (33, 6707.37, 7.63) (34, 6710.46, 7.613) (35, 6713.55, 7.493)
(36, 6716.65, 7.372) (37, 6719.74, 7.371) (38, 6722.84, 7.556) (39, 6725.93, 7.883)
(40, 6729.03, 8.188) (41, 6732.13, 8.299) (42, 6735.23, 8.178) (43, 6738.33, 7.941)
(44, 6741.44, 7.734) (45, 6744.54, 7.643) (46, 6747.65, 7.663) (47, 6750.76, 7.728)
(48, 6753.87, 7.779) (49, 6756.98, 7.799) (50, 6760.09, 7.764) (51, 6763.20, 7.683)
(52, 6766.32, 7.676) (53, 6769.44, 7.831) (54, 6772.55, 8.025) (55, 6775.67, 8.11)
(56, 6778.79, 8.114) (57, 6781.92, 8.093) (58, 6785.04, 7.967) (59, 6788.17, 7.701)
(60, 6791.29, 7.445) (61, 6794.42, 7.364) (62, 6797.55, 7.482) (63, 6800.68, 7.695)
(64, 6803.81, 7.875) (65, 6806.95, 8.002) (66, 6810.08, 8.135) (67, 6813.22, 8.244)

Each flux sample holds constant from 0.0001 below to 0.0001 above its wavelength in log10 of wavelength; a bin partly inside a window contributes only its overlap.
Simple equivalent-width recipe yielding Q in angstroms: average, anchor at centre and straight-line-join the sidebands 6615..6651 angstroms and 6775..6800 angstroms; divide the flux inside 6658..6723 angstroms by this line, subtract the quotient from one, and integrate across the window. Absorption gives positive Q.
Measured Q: 2.5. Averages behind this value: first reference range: 7.26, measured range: 7.16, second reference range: 7.77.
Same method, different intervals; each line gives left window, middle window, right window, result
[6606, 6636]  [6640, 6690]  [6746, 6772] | 1.3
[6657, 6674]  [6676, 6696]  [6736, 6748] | 1.8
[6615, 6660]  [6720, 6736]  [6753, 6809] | -0.8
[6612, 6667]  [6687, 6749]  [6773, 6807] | 0.2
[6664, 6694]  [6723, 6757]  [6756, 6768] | -1.6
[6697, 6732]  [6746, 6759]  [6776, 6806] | -0.1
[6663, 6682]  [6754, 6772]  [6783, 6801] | -0.6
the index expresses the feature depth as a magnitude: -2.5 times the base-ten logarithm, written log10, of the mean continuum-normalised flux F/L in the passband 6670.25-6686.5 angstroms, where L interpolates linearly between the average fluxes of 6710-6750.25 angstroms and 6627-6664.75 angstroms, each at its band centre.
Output 0.06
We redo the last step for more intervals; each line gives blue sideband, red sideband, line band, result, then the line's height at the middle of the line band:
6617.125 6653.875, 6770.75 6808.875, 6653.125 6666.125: 0.03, 7.35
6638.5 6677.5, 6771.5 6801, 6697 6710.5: 0.01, 7.45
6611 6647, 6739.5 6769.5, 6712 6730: 0.00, 7.59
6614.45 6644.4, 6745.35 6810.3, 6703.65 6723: 0.01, 7.56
